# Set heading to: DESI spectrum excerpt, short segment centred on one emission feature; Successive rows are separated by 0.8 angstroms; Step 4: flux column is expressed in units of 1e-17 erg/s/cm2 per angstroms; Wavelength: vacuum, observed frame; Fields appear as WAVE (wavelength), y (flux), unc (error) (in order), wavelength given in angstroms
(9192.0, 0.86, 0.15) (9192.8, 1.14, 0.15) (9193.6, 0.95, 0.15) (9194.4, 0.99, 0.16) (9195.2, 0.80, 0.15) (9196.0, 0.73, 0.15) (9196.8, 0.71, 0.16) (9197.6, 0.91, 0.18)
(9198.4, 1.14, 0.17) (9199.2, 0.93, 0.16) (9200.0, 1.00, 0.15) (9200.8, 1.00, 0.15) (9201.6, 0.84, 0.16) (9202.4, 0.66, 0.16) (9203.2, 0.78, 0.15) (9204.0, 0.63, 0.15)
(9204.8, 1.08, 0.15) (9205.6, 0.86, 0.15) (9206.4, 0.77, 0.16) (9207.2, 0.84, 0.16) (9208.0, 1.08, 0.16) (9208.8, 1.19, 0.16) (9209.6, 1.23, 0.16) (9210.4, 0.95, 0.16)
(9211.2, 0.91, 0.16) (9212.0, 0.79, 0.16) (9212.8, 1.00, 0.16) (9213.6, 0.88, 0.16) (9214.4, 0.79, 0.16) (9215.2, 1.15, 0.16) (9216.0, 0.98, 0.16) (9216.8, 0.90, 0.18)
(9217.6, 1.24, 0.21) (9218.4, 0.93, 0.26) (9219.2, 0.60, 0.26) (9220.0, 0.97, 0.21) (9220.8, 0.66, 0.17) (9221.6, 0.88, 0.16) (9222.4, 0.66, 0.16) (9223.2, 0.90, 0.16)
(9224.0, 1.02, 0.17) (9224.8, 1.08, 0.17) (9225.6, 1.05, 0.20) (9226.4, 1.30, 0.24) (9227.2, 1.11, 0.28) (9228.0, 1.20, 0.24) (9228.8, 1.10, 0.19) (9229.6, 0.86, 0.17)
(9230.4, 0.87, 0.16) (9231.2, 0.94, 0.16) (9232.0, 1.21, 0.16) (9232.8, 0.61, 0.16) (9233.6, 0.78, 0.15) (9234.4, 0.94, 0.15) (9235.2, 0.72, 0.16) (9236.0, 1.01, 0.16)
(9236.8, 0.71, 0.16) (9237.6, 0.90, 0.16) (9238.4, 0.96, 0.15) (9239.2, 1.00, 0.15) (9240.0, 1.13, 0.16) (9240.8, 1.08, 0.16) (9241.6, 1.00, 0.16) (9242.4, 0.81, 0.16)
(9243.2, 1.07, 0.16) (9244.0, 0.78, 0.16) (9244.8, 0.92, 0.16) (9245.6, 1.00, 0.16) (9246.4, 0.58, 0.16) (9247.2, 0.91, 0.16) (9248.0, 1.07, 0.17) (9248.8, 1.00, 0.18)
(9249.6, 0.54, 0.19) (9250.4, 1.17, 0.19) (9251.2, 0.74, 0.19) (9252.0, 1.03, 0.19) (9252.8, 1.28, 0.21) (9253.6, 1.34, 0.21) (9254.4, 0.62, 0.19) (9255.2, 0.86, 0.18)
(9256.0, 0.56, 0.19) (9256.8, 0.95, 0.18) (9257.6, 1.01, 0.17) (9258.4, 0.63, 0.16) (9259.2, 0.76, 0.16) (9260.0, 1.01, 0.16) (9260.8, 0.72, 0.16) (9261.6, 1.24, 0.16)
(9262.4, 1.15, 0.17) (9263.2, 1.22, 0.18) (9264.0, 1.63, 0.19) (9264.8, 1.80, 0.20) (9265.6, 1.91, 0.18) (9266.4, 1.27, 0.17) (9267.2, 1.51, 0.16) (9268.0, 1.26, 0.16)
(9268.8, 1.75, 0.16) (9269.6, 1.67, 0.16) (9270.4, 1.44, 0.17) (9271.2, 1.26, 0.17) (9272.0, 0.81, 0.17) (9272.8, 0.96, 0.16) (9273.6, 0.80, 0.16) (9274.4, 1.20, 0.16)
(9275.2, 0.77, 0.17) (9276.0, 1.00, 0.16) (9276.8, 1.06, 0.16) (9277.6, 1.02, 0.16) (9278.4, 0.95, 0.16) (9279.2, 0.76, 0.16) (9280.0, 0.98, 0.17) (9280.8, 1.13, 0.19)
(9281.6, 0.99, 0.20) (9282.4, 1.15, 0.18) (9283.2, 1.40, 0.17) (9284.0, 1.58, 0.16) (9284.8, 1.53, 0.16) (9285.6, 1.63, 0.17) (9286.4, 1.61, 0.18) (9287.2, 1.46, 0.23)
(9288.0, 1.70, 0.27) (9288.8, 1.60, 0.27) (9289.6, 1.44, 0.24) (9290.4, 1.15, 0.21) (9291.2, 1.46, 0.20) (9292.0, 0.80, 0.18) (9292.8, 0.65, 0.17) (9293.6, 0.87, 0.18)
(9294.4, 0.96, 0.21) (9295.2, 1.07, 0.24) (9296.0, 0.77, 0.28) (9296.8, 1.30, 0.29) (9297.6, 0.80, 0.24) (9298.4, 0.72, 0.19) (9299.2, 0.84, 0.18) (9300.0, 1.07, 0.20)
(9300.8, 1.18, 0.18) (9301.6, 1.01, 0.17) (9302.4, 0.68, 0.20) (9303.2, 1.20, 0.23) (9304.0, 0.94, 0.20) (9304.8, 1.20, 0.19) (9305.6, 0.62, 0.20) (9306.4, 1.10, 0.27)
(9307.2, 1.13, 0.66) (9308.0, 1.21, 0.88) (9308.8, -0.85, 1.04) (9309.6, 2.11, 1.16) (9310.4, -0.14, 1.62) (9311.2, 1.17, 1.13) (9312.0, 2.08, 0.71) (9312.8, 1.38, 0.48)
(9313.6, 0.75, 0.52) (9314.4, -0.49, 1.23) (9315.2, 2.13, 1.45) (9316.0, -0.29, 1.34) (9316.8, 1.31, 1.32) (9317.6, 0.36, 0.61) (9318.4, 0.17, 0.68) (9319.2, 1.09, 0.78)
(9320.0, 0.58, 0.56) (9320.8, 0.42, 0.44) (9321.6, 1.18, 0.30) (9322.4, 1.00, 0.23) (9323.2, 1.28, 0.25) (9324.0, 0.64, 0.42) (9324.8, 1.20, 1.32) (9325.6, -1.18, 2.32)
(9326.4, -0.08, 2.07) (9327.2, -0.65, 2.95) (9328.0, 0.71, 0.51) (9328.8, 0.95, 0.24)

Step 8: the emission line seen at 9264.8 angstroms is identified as [S II]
